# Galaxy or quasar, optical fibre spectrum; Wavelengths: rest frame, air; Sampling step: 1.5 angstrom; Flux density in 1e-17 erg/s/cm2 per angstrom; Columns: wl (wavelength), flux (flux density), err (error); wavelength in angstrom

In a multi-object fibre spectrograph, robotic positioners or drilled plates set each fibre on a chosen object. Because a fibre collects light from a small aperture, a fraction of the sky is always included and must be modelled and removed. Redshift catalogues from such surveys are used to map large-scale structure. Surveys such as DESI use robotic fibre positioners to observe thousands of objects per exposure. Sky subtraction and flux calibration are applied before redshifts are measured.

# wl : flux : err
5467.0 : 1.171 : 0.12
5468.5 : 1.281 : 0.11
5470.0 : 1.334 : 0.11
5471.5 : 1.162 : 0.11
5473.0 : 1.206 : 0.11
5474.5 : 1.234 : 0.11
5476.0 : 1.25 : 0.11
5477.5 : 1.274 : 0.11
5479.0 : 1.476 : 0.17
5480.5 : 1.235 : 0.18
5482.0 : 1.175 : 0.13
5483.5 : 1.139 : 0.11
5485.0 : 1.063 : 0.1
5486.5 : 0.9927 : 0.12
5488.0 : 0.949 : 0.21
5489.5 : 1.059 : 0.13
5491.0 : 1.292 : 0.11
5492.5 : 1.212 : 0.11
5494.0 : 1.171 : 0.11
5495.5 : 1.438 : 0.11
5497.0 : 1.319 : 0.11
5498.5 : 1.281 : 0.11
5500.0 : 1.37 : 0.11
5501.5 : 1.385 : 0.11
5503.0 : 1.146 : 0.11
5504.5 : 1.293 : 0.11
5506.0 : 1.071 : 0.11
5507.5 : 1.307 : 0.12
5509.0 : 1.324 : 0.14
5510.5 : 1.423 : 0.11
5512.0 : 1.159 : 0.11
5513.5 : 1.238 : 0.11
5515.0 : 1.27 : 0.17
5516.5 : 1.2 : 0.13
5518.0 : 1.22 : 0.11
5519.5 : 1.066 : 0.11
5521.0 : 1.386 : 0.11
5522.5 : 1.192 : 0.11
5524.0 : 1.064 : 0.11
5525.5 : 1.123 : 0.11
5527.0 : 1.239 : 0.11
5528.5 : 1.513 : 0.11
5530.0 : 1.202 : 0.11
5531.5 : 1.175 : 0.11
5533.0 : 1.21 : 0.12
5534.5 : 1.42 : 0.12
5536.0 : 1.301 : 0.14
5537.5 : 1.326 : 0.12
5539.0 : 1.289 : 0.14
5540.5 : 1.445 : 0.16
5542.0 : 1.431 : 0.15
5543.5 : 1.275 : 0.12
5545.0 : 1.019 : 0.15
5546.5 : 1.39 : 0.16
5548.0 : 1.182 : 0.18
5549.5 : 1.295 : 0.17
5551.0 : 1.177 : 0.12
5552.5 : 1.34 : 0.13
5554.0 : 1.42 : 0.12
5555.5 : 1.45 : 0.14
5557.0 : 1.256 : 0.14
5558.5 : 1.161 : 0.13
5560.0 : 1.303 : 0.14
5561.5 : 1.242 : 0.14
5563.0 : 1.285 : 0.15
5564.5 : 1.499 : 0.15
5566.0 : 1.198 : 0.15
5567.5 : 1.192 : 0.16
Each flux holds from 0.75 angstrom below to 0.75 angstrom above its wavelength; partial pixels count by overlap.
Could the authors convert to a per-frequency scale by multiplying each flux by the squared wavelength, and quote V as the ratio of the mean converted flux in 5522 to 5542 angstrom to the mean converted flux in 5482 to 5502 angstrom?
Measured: 1.1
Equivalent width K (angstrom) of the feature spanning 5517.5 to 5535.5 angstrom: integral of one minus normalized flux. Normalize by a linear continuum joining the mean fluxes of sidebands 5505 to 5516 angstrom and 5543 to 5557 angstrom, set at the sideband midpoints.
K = 0.4 angstrom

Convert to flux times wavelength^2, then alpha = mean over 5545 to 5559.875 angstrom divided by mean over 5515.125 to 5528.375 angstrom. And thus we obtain 1.08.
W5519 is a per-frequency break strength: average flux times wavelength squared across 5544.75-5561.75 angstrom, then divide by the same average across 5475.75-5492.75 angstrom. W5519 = 1.12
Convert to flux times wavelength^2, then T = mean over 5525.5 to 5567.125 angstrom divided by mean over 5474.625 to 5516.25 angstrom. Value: 1.07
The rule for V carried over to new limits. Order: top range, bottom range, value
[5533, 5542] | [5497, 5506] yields 1.07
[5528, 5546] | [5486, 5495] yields 1.17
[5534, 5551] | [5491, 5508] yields 1.04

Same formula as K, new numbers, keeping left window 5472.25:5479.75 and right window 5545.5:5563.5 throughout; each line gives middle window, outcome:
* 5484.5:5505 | 1.2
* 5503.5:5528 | 1.2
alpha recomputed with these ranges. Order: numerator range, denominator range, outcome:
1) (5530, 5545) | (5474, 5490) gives 1.13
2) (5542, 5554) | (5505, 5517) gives 1.02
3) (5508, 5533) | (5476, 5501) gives 1.03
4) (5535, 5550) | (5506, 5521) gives 1.05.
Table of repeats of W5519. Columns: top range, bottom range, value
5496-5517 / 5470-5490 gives 1.09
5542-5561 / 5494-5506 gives 1.01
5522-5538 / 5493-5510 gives 0.99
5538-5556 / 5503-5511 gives 1.05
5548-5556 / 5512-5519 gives 1.10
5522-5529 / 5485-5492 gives 1.15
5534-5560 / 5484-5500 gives 1.12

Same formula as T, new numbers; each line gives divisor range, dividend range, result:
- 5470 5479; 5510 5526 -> 0.98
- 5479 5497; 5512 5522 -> 1.05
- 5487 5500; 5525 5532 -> 1.04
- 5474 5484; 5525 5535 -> 1.03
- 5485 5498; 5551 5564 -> 1.14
